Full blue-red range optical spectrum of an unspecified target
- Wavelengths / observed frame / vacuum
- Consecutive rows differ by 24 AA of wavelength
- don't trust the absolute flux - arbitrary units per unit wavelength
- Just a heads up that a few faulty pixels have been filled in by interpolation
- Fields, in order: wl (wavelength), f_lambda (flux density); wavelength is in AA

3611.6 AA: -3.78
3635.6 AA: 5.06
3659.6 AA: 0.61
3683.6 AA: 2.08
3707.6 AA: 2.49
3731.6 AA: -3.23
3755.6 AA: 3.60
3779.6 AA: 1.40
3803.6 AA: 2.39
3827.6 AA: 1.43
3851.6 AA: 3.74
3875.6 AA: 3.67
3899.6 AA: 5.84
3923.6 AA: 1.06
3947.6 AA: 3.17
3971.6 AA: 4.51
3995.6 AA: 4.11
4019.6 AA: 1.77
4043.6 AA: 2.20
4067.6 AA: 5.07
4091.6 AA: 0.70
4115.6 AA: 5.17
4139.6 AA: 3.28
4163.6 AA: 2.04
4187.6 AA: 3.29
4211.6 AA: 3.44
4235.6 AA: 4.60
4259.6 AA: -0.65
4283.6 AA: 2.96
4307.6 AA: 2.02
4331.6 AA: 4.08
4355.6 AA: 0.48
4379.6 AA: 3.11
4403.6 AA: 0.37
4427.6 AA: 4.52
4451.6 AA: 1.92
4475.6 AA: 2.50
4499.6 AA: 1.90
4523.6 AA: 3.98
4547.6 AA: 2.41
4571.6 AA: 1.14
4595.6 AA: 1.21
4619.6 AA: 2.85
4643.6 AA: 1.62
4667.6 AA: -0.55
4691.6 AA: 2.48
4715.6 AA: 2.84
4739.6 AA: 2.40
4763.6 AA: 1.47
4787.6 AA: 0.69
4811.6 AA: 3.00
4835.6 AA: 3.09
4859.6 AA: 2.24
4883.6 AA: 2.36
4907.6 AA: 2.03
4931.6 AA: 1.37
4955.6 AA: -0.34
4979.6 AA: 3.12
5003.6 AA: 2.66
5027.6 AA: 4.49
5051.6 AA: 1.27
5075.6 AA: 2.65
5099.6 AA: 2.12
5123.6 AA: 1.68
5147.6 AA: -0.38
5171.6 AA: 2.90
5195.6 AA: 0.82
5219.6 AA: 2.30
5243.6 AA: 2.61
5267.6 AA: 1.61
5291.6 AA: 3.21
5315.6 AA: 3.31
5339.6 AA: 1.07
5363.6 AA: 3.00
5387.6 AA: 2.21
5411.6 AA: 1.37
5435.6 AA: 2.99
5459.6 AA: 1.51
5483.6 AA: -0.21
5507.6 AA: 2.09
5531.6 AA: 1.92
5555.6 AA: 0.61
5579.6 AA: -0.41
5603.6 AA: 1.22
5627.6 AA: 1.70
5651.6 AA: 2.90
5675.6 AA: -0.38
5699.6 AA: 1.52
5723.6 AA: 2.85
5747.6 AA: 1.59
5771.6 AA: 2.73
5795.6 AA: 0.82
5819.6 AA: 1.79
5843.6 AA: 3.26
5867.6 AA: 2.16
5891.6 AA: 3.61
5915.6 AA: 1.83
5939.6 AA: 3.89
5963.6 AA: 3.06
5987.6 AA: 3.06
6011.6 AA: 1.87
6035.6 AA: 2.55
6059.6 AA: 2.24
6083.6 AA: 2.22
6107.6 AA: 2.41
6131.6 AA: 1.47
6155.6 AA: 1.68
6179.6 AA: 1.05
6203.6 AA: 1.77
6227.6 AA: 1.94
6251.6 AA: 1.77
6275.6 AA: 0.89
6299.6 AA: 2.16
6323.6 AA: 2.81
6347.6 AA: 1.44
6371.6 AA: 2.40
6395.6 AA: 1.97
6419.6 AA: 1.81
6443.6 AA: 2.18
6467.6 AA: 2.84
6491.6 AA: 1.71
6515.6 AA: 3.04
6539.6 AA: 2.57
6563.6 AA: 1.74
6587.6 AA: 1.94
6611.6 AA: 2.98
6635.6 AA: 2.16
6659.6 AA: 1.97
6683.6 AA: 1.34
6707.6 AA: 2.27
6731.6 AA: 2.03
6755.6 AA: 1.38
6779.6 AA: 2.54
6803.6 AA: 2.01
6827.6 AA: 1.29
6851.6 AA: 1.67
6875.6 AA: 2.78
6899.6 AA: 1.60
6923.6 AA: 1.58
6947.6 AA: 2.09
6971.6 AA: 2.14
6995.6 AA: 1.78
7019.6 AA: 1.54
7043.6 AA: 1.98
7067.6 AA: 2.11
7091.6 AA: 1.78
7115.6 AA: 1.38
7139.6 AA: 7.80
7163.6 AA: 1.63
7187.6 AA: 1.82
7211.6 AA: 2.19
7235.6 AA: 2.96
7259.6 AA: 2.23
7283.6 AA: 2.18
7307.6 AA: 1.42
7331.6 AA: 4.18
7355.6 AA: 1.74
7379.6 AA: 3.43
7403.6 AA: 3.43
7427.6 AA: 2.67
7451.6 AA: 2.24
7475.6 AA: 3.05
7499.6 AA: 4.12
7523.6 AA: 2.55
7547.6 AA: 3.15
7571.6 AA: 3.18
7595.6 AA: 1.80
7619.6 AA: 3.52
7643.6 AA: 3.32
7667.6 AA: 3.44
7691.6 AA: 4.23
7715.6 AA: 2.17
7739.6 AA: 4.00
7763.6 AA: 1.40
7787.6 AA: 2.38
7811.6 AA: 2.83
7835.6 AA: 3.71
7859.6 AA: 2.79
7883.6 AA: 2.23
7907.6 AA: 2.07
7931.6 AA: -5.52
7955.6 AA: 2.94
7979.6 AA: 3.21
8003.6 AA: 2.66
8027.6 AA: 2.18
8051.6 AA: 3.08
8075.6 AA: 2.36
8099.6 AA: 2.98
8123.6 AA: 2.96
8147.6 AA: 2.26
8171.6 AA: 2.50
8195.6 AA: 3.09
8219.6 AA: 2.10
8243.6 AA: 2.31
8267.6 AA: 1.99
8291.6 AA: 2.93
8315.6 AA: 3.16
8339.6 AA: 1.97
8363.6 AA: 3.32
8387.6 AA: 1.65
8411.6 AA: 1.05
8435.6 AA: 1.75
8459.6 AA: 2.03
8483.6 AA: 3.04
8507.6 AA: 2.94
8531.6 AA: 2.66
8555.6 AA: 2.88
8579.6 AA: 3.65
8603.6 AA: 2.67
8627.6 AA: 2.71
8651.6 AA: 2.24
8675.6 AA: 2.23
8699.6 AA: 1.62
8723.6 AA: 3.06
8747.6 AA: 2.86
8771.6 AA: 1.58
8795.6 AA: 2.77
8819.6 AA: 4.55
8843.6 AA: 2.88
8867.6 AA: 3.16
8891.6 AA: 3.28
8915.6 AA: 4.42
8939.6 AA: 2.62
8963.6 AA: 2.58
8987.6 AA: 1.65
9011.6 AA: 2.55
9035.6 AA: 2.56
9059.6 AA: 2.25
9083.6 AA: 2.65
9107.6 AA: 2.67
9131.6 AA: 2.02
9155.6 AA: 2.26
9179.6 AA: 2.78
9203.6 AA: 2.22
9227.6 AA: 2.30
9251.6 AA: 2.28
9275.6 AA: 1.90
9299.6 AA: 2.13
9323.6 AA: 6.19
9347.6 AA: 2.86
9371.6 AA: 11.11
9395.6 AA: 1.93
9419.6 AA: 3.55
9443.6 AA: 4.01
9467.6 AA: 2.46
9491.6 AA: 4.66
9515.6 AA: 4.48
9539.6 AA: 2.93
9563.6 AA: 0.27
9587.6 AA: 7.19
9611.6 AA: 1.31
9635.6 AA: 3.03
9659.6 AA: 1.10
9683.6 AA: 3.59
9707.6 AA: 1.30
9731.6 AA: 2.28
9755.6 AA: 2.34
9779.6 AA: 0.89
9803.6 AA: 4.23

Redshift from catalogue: 0.91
